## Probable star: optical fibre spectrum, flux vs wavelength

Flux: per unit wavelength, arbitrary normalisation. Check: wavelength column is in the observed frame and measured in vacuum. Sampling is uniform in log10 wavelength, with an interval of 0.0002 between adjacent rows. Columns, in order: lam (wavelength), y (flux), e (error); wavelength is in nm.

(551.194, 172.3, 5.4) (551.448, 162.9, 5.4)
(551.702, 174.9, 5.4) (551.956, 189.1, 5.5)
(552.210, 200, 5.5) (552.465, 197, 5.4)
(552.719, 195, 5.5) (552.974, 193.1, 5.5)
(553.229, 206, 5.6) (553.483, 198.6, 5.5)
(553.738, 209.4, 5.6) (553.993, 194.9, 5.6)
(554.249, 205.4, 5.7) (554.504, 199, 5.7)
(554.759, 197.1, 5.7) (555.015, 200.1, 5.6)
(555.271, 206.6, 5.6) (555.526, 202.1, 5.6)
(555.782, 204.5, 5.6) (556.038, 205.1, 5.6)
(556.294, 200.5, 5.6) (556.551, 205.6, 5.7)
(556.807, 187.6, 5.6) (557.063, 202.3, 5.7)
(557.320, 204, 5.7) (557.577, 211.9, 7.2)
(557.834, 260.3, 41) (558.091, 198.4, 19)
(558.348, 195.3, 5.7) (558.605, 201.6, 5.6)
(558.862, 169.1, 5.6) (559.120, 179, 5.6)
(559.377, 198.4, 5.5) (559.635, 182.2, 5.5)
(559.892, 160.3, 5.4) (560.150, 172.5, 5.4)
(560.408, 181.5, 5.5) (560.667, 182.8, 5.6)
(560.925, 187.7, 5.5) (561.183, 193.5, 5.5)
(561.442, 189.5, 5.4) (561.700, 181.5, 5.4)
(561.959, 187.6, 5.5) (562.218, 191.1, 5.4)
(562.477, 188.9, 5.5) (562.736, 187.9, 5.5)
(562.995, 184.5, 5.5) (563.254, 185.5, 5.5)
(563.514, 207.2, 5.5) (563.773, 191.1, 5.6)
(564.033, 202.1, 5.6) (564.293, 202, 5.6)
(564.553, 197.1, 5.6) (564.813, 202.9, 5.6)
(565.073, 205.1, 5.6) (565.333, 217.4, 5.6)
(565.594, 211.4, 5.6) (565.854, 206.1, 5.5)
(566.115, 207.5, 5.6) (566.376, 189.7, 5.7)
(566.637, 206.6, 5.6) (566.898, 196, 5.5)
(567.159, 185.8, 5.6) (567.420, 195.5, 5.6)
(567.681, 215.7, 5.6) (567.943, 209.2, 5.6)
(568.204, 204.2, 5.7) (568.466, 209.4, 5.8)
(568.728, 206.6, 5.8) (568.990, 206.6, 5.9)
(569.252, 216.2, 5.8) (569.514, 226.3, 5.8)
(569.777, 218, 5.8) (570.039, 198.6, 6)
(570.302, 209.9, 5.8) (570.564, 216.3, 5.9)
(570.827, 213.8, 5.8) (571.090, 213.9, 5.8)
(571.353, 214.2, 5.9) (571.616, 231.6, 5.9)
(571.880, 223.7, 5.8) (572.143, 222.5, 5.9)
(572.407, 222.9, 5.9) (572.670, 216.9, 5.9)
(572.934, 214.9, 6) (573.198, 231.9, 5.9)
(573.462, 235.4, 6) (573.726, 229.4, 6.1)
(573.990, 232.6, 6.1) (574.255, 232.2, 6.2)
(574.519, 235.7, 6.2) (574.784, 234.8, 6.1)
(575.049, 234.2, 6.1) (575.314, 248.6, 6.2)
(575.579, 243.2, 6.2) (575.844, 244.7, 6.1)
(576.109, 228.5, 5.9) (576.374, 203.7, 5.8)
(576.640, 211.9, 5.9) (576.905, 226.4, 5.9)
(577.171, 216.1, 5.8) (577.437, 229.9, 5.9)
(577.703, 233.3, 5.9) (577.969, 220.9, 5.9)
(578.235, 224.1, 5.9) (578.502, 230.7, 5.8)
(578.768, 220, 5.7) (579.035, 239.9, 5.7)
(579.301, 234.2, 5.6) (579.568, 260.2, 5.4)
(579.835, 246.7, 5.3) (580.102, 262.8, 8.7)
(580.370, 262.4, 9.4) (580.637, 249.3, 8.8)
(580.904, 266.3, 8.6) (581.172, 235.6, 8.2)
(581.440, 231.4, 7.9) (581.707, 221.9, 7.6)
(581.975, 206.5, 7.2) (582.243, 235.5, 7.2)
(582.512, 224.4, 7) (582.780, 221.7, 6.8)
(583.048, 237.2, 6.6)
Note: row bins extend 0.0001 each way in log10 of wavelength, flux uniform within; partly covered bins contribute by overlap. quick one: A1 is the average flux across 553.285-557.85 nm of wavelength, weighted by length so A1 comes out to 204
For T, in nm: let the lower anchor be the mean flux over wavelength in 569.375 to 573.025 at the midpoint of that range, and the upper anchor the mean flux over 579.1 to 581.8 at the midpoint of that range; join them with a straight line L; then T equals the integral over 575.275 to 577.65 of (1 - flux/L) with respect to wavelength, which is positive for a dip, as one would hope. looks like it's 0.07 nm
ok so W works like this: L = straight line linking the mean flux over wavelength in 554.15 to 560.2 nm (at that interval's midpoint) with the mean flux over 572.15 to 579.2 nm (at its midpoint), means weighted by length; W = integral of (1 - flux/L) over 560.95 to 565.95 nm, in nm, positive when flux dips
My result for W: 0.295 nm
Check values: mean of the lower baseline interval 198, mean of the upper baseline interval 228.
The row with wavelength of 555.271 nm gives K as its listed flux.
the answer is 206.6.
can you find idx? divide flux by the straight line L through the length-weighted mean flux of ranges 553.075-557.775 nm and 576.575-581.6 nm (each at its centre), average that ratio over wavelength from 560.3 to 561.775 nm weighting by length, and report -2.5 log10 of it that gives 0.136 mag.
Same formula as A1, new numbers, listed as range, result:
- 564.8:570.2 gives 207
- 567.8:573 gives 215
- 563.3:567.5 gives 201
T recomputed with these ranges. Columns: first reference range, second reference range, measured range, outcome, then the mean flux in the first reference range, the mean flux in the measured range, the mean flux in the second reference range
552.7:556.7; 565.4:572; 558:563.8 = 0.52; 202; 187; 209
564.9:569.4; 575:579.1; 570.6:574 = -0.09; 205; 223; 228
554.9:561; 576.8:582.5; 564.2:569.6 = 0.17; 196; 205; 236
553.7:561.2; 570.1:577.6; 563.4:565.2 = 0.07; 196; 201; 225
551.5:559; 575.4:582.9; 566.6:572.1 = 0.23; 200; 211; 233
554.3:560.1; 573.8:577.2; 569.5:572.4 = 0.07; 198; 217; 231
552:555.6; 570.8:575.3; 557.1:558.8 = -0.03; 200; 210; 227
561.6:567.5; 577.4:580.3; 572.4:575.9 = -0.13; 197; 233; 237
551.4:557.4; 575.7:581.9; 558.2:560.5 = 0.26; 198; 182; 235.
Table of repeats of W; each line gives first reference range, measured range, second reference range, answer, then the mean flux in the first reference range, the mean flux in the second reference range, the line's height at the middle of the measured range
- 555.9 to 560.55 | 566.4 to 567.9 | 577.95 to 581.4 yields 0.11 nm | 195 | 243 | 215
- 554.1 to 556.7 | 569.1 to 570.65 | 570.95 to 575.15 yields 0.06 nm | 202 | 227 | 222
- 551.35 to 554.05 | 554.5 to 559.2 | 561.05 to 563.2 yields -0.27 nm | 193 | 188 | 191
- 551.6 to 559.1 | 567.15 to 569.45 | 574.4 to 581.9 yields 0.14 nm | 200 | 235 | 220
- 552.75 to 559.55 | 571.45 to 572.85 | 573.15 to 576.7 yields 0.03 nm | 201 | 232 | 228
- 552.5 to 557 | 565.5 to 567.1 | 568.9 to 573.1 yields 0.08 nm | 201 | 217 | 212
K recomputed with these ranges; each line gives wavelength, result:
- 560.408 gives 181.5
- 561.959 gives 187.6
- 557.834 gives 260.3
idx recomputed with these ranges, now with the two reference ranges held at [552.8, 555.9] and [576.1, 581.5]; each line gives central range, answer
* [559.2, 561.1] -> 0.16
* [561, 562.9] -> 0.13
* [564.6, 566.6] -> 0.06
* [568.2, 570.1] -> 0.05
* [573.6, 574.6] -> -0.02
